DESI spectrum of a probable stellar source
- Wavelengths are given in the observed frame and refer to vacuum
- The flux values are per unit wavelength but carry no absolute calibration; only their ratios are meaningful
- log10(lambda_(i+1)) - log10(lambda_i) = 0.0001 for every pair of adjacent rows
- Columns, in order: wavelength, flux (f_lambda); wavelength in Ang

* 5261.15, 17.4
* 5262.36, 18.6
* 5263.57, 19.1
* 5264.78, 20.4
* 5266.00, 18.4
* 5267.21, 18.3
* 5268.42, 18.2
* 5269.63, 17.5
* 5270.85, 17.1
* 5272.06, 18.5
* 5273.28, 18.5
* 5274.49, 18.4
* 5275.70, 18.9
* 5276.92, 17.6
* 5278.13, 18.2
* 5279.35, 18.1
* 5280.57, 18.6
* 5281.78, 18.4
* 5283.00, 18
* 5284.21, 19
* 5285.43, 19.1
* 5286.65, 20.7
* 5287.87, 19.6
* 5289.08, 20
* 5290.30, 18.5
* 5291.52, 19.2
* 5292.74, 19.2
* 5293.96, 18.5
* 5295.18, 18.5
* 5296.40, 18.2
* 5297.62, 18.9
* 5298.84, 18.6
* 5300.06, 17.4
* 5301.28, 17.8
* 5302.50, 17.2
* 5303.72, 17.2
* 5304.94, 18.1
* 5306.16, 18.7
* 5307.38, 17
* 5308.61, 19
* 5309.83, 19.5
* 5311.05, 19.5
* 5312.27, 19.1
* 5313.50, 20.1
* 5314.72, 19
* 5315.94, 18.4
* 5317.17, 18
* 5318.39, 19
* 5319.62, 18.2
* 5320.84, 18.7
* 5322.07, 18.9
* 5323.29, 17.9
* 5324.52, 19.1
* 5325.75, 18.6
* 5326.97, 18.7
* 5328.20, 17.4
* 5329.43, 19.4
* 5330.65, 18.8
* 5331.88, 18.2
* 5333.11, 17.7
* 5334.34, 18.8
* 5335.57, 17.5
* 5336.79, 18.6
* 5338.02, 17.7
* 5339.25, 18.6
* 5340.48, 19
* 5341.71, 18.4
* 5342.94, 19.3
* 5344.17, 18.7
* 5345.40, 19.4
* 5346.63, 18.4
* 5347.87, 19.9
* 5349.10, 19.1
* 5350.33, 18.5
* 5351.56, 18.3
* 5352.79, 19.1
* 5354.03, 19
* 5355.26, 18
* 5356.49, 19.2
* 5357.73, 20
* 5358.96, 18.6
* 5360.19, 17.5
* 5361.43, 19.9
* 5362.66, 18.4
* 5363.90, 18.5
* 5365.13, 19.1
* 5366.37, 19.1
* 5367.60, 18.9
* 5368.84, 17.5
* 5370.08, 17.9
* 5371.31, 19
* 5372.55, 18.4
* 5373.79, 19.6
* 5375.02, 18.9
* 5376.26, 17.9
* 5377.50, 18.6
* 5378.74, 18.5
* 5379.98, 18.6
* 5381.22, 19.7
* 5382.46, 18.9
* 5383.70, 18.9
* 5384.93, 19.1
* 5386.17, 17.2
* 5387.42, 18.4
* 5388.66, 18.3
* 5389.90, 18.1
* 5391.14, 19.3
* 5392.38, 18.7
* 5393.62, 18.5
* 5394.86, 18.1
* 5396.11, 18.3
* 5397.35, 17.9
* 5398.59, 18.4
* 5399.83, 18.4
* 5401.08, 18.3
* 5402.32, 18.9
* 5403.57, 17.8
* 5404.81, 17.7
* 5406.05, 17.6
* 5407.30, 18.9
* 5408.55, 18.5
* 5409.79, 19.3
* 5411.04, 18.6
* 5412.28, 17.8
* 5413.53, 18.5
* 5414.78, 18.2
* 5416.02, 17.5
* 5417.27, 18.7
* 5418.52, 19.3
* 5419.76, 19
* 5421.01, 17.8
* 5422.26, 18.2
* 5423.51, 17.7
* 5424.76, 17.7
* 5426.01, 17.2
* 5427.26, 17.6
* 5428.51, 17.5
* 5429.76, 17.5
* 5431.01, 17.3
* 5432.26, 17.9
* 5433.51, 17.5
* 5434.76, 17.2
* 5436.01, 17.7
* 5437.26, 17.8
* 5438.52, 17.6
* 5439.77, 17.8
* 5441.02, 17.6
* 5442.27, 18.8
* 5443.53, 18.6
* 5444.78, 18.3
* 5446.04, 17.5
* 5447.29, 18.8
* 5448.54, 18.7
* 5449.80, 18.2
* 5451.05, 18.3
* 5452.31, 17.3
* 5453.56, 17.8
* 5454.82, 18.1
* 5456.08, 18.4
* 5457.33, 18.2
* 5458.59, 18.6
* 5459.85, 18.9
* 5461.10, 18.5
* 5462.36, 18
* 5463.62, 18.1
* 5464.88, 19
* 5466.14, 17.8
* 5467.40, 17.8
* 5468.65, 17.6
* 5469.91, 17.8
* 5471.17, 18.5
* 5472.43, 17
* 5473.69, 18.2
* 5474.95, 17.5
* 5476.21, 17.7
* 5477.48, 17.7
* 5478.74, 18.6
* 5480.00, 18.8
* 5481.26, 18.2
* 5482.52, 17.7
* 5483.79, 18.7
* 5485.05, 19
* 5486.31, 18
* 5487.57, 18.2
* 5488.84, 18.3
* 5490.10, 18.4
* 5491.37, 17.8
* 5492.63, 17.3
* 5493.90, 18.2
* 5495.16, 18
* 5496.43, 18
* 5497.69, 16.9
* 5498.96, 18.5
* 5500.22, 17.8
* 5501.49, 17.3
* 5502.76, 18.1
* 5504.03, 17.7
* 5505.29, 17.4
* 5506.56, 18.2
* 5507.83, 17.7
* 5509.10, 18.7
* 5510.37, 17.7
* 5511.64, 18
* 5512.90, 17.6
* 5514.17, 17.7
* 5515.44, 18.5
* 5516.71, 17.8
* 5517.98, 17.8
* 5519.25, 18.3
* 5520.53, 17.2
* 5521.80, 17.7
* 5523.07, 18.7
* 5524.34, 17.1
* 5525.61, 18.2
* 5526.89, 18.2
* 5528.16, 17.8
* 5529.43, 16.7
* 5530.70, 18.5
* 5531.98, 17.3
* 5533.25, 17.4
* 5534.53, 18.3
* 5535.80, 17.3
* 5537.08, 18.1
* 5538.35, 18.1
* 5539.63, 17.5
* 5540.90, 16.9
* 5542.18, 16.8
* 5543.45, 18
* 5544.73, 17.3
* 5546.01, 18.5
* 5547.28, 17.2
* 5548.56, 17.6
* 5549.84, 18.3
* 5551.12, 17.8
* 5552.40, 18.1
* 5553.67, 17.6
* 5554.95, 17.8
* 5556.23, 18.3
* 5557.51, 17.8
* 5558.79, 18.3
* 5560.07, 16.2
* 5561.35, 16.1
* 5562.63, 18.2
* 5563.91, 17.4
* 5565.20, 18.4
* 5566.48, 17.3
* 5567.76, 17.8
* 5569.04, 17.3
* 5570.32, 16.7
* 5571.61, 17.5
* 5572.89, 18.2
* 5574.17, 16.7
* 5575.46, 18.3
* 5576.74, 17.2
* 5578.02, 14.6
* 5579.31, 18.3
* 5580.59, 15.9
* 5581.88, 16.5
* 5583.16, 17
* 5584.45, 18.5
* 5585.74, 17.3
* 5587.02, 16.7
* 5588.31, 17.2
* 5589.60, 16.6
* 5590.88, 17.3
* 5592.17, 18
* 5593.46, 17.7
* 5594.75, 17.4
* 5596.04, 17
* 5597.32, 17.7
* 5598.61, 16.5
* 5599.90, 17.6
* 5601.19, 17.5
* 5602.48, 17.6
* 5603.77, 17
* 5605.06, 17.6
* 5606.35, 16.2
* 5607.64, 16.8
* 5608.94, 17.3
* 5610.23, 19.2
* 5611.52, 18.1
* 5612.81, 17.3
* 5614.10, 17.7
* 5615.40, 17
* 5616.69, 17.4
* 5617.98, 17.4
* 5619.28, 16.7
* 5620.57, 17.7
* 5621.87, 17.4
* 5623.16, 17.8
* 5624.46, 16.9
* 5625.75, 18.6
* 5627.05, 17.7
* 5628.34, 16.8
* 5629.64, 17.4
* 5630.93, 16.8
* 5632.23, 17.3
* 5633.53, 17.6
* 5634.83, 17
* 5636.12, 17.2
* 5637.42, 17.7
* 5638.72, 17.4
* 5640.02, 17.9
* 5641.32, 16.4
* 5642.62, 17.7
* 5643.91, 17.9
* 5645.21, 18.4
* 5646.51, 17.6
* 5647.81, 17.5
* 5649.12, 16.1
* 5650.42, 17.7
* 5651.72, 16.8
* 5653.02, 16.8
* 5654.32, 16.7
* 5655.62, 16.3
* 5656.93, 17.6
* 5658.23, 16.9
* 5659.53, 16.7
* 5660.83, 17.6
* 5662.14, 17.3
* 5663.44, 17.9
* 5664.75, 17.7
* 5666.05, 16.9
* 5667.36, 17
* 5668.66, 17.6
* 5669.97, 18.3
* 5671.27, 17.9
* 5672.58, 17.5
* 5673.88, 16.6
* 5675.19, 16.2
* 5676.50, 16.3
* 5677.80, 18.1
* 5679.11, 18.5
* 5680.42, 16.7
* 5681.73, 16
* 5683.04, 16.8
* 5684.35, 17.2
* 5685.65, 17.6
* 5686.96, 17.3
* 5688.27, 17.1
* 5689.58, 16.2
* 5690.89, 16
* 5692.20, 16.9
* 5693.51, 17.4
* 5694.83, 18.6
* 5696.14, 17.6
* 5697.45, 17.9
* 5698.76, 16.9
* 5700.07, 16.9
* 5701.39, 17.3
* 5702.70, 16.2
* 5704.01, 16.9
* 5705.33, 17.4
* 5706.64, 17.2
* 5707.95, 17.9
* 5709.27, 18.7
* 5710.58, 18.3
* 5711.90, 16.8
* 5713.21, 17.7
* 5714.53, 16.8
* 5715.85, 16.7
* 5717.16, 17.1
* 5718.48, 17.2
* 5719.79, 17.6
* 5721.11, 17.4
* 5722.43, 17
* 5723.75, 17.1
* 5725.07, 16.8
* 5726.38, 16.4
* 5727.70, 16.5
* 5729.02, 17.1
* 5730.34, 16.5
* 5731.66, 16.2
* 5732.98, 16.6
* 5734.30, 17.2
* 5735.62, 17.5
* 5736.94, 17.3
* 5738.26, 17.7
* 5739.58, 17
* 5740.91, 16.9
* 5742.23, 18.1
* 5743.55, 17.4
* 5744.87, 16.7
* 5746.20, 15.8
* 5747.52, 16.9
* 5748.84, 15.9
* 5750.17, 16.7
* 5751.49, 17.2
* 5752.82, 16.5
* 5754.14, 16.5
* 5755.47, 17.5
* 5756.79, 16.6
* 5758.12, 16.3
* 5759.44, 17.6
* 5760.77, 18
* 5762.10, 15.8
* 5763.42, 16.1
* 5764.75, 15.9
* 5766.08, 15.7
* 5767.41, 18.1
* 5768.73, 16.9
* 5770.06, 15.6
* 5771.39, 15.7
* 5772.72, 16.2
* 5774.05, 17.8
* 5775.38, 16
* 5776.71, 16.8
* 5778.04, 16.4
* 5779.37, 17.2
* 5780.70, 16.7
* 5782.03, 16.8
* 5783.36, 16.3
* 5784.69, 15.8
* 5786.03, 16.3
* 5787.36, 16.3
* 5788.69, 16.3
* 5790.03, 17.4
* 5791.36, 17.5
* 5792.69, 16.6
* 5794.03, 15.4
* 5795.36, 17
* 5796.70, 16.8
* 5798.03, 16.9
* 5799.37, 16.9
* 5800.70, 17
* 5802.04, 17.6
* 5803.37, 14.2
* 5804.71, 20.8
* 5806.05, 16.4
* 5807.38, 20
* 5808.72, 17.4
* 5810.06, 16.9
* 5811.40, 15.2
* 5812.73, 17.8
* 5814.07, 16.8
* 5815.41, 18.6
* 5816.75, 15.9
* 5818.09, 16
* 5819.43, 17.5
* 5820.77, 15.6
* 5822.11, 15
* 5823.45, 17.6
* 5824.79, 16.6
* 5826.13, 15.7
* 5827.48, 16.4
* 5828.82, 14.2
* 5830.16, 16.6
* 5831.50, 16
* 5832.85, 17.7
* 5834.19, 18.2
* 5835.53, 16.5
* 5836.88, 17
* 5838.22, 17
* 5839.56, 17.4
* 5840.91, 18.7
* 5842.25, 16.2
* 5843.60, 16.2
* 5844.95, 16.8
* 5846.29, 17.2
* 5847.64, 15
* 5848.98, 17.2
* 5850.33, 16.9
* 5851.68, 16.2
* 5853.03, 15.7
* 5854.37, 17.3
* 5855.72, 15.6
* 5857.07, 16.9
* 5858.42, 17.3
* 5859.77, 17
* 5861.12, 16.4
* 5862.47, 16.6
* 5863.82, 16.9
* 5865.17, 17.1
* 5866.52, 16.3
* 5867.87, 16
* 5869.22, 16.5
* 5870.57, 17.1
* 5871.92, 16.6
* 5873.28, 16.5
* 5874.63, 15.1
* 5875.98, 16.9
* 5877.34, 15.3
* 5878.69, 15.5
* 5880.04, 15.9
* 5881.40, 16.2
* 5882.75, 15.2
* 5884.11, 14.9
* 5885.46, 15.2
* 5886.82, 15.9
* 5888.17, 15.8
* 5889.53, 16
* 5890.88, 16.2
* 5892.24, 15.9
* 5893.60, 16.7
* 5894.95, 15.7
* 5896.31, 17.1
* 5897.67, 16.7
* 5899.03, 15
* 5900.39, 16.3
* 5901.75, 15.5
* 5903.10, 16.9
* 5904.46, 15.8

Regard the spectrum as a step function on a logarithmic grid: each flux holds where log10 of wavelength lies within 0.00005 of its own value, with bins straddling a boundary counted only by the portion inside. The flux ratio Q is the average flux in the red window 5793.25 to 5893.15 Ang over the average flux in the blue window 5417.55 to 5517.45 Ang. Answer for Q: 0.92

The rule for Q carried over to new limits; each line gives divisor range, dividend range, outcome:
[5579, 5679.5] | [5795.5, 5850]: 0.97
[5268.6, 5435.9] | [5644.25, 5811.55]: 0.92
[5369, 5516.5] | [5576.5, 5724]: 0.95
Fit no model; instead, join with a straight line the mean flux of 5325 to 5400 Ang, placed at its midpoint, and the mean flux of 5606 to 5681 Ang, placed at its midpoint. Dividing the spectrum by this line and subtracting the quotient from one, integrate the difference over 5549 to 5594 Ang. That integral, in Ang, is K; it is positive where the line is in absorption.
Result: 0.7 Ang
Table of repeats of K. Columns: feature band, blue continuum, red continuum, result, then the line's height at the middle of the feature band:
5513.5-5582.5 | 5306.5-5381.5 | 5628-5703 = 0.7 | 17.8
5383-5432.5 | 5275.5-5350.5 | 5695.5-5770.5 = 0.1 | 18.2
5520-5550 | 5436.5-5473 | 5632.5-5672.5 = 0.2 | 17.8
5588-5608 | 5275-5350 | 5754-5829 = 0.3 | 17.5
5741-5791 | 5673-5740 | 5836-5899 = 0.6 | 16.8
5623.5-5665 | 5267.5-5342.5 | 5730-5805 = -0.2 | 17.2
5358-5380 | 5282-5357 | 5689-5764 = -0.2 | 18.5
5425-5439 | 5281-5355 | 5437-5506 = 0.5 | 18.2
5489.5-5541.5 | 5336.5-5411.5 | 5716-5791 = 0.3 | 17.9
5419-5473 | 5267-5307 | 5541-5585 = -0.4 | 17.9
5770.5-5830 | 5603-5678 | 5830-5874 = 0.7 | 16.9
